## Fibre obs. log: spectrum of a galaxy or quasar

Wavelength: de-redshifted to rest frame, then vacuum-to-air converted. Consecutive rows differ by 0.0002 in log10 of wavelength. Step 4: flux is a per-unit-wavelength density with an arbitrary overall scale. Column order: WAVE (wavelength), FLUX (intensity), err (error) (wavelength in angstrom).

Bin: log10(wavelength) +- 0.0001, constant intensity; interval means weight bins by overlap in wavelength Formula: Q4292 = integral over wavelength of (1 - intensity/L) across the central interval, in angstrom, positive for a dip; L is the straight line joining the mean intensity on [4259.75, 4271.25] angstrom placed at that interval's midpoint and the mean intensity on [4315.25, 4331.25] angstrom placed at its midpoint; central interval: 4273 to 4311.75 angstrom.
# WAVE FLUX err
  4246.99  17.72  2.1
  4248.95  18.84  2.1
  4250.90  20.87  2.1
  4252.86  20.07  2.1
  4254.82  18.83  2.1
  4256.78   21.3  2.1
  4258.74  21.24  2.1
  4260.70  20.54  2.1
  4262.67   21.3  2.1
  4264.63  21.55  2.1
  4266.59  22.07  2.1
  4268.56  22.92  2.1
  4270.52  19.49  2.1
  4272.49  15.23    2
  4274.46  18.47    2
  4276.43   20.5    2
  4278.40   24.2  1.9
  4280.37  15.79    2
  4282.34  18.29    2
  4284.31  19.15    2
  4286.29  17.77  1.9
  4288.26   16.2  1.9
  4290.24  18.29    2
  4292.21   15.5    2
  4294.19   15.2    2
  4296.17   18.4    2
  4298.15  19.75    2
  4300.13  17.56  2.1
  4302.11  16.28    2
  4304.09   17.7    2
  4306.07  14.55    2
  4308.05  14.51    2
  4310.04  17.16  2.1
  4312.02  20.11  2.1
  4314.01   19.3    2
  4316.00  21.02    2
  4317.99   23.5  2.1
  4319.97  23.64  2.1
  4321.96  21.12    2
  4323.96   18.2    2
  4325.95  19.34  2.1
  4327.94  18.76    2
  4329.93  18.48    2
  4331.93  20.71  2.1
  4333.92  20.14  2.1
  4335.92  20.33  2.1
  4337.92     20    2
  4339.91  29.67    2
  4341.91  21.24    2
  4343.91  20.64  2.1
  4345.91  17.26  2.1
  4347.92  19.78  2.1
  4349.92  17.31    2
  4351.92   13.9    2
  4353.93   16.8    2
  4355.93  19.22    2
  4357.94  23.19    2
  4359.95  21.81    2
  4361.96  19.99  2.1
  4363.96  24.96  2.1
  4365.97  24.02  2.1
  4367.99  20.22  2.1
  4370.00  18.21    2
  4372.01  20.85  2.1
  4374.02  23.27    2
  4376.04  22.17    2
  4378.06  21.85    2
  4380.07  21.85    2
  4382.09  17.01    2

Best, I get 6.1 angstrom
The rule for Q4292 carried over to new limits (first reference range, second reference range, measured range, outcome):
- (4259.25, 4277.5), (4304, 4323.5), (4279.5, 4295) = 2.2 angstrom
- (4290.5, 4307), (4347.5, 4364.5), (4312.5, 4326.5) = -2.4 angstrom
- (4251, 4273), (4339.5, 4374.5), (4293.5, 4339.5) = 3.1 angstrom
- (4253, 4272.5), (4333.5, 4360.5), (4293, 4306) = 2.0 angstrom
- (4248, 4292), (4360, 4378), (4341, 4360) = 2.1 angstrom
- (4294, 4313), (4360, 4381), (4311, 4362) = -2.2 angstrom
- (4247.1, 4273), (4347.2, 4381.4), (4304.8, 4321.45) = 1.0 angstrom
